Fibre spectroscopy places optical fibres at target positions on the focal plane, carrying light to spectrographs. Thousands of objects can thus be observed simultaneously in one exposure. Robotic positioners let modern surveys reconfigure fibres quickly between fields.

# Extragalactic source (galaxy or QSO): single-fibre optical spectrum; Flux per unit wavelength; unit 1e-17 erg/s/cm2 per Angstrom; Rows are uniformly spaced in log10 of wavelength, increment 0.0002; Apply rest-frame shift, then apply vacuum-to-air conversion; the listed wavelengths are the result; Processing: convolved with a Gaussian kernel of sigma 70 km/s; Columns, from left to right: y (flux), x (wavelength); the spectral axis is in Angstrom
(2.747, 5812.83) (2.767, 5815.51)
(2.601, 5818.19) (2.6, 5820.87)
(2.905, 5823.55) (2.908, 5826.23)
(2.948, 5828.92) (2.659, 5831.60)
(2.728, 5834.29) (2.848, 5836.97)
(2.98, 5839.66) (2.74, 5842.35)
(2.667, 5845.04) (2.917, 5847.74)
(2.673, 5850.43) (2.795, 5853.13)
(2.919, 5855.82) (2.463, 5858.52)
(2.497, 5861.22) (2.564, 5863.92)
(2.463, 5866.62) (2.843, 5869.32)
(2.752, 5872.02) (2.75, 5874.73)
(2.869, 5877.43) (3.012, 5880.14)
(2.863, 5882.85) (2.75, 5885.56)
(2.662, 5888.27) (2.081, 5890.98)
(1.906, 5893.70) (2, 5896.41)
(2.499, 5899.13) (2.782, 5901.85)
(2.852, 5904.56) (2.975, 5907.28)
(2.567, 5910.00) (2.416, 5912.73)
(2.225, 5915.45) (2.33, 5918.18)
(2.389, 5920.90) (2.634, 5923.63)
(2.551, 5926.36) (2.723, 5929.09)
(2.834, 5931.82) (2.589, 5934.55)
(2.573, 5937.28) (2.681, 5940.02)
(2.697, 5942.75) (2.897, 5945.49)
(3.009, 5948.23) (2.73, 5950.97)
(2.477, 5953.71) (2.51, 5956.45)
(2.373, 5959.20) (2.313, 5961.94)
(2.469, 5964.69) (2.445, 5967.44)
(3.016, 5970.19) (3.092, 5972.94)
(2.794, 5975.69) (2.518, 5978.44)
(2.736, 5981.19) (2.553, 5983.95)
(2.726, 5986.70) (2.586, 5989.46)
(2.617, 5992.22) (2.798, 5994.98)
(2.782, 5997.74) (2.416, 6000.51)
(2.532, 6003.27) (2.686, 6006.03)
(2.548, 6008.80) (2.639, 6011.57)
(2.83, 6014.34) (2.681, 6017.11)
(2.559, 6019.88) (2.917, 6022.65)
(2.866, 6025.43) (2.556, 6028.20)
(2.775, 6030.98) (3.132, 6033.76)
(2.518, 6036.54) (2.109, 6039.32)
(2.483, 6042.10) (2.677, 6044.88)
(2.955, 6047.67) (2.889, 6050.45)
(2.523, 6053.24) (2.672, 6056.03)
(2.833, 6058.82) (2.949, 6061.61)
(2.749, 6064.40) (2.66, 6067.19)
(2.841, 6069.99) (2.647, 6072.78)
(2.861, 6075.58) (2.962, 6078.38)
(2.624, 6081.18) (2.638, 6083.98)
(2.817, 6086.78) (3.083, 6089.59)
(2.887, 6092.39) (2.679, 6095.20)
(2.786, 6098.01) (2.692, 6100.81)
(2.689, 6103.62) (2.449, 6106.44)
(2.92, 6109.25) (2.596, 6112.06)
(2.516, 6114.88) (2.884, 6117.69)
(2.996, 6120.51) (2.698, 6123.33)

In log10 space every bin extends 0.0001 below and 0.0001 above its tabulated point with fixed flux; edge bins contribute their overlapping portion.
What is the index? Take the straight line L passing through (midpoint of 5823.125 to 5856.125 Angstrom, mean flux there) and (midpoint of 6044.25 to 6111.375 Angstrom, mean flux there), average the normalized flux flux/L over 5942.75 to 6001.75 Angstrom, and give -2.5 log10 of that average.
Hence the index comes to 0.05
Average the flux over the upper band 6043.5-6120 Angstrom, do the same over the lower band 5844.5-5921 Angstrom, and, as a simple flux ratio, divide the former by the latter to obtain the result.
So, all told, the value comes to 1.06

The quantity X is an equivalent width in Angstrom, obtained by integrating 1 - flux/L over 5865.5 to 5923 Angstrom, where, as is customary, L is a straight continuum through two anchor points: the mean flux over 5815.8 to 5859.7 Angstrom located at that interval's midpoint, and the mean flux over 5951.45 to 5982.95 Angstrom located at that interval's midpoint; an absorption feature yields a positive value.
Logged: 2.8 Angstrom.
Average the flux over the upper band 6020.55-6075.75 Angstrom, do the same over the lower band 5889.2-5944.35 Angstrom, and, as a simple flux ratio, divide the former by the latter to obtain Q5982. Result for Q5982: 1.1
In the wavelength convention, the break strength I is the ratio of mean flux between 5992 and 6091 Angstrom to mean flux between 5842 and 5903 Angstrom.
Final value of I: 1.04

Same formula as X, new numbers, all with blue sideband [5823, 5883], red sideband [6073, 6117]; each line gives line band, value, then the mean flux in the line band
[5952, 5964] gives 1.4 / 2.43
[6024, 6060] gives 0.8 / 2.69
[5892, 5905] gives 1.9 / 2.37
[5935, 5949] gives 0.1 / 2.75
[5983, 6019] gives 1.4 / 2.65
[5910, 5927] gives 2.0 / 2.43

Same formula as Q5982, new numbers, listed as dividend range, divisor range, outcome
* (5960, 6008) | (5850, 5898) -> 1.02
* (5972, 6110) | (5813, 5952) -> 1.02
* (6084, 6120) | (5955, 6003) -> 1.05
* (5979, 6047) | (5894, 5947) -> 1.03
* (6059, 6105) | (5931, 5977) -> 1.04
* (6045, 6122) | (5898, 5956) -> 1.05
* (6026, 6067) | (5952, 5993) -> 1.03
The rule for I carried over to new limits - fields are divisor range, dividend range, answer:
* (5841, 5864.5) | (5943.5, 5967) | 0.96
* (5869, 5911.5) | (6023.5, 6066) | 1.03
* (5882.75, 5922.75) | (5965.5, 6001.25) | 1.09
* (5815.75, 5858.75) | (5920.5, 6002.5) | 0.95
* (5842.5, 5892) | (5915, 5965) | 0.96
